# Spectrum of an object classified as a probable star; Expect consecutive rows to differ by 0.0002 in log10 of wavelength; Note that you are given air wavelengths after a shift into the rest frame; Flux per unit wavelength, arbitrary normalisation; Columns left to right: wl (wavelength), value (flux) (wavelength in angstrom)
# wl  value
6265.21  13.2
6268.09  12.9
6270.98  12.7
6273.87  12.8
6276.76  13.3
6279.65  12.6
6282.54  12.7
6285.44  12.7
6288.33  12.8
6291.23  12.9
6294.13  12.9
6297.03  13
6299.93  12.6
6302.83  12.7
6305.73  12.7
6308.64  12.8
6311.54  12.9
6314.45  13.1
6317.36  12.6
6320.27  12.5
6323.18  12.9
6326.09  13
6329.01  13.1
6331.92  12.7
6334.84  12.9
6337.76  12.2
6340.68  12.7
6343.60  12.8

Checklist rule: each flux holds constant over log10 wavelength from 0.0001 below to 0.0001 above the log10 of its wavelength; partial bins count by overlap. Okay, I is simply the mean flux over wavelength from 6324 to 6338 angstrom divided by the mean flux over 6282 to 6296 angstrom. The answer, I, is 1.0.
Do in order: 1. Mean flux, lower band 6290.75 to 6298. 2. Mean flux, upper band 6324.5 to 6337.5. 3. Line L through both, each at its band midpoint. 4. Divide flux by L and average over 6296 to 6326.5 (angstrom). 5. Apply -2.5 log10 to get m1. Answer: 0.01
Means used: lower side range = 12.9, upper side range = 12.9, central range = 12.8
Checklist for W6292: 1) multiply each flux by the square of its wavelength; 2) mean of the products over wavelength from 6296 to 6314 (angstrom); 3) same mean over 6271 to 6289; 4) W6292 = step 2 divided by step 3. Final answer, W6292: 1.01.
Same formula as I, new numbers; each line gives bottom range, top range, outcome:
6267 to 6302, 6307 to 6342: 1.00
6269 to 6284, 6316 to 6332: 1.00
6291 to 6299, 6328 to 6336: 1.00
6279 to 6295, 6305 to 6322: 1.00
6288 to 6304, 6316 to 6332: 1.00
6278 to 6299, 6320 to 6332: 1.01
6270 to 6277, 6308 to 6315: 1.00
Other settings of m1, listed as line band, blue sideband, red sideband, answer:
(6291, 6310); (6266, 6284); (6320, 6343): 0.00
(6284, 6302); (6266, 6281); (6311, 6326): 0.00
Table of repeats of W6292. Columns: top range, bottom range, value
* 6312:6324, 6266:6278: 1.00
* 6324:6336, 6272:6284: 1.02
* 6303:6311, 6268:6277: 1.00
